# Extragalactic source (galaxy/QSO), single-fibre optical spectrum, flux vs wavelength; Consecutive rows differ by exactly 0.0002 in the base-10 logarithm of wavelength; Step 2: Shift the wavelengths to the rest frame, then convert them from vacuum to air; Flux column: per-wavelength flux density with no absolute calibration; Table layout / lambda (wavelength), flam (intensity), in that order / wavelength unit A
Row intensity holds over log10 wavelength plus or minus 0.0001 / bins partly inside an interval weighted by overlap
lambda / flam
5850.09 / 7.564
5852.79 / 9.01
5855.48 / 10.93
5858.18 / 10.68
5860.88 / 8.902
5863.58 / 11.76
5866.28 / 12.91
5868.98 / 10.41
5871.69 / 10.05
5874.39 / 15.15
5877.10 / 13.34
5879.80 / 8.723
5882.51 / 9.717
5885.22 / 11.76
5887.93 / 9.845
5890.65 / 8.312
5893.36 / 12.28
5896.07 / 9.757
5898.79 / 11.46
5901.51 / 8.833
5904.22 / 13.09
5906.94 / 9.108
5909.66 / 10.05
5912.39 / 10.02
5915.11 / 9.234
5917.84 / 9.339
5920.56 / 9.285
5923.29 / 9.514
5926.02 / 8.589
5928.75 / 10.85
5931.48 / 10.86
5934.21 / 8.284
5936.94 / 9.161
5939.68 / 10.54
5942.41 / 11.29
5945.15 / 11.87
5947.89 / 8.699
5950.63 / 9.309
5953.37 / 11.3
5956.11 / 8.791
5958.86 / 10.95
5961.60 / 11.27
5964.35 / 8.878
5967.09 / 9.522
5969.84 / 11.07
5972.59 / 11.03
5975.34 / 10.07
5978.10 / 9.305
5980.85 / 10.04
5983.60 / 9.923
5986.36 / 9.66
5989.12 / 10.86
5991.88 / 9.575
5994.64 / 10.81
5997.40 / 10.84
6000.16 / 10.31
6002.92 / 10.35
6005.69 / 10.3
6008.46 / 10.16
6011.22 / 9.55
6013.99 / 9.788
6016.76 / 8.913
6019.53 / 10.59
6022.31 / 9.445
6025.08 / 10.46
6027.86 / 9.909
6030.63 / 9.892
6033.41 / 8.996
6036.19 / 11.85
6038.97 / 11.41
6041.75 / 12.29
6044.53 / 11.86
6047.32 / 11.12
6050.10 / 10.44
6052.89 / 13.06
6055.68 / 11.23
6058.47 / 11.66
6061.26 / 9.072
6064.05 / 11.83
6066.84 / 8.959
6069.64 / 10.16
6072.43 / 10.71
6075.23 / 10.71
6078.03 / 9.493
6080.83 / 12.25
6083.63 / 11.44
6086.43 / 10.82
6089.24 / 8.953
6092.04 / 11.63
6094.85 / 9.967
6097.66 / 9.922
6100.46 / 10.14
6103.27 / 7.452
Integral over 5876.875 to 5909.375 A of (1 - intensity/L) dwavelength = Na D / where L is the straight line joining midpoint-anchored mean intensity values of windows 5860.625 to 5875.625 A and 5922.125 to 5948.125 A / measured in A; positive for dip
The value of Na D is 1.94 A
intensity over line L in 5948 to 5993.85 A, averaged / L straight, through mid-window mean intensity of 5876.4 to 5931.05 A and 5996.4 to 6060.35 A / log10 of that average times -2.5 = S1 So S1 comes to 0.03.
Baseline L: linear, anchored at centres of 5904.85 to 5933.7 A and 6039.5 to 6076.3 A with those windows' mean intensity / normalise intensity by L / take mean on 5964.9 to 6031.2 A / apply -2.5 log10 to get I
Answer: 0.04 mag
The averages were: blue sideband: 9.73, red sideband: 11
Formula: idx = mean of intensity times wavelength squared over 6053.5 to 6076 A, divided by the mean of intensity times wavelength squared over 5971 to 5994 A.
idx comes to 1.1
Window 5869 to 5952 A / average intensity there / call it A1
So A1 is 10.3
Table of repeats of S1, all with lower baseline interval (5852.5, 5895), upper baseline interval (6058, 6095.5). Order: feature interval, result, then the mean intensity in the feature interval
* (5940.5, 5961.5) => 0.04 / 10.4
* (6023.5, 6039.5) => 0.03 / 10.4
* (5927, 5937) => 0.10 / 9.83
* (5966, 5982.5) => 0.06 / 10.2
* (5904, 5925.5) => 0.12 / 9.73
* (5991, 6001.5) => 0.03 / 10.4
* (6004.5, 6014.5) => 0.07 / 9.96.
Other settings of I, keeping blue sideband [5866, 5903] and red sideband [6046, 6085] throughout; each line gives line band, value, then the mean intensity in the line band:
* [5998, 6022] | 0.09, 10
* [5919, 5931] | 0.13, 9.65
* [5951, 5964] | 0.05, 10.3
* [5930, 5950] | 0.08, 10.1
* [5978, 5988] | 0.11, 9.82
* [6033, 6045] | -0.06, 11.4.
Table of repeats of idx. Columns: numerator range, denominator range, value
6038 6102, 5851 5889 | 1.06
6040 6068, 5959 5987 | 1.13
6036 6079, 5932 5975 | 1.12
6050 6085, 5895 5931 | 1.15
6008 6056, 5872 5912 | 1.03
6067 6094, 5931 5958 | 1.11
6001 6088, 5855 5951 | 1.07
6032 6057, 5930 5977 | 1.15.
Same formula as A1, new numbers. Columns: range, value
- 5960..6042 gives 10.2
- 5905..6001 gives 10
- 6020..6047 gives 10.7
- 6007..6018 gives 9.62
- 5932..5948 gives 10.1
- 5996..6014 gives 10.2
